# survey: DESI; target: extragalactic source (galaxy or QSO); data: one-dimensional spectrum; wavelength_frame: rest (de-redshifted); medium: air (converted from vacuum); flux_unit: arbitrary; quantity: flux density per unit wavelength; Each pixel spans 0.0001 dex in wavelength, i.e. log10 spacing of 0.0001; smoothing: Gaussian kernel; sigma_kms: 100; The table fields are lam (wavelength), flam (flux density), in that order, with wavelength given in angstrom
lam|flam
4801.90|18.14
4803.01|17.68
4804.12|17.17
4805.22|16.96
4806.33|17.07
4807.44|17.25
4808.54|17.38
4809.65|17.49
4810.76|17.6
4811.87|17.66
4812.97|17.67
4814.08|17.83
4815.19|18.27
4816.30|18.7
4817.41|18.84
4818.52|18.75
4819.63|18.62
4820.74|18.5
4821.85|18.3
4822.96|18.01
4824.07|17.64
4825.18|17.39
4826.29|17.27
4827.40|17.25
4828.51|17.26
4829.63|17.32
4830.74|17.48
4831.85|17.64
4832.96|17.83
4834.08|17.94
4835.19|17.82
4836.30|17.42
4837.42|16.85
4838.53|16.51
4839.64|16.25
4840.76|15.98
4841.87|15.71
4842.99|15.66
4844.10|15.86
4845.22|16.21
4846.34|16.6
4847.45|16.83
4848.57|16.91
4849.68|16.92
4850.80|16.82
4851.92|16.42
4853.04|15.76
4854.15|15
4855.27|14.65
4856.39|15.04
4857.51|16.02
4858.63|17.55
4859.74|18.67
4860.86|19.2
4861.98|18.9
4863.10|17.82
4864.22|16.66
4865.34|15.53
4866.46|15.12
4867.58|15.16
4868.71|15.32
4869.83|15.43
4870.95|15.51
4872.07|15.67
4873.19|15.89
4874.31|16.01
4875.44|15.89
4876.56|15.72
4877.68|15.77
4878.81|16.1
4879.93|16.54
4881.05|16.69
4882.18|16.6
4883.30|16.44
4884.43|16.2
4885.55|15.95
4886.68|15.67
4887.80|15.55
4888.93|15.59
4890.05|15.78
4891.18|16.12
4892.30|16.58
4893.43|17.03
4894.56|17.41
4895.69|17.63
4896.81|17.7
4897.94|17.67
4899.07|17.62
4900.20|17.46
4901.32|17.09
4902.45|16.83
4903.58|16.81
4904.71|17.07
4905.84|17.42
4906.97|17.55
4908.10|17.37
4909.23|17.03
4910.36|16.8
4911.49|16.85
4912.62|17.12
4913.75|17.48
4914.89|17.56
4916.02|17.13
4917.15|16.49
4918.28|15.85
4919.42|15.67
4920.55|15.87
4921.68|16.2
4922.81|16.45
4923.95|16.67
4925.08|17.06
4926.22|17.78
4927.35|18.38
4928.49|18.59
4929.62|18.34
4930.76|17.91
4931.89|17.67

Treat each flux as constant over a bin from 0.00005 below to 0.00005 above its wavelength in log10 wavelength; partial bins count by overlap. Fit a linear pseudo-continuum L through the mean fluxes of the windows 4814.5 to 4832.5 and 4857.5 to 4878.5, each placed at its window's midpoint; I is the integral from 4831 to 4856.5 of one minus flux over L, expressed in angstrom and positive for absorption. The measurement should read 1.1 angstrom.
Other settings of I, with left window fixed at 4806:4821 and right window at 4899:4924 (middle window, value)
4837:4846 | 0.8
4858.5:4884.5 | 1.4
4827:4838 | 0.2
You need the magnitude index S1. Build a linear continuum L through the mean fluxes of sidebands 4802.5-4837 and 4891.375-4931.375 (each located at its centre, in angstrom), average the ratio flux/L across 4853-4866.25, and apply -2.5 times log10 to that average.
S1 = 0.047 mag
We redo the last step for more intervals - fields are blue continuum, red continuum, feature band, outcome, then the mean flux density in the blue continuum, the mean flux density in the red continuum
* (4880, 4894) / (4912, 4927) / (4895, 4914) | -0.05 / 16.2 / 16.7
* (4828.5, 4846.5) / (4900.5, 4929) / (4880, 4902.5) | 0.02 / 16.8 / 17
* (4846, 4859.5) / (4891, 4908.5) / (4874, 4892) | 0.06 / 16.3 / 17.2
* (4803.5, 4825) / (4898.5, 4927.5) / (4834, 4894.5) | 0.07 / 17.9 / 17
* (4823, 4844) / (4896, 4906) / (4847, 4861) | 0.04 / 17.1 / 17.3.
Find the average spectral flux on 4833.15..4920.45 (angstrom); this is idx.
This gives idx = 16.6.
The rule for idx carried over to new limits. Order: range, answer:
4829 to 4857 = 16.5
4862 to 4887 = 16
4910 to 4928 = 16.8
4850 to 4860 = 16.2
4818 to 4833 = 17.8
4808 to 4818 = 17.9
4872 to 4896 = 16.2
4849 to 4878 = 16.3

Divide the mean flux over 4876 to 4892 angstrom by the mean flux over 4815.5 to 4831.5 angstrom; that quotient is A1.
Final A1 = 0.89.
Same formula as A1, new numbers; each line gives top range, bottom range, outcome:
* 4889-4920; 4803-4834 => 0.96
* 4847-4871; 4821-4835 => 0.93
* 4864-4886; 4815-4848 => 0.92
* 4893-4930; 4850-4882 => 1.06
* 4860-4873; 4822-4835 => 0.93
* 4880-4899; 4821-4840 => 0.95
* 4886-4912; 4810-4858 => 0.99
